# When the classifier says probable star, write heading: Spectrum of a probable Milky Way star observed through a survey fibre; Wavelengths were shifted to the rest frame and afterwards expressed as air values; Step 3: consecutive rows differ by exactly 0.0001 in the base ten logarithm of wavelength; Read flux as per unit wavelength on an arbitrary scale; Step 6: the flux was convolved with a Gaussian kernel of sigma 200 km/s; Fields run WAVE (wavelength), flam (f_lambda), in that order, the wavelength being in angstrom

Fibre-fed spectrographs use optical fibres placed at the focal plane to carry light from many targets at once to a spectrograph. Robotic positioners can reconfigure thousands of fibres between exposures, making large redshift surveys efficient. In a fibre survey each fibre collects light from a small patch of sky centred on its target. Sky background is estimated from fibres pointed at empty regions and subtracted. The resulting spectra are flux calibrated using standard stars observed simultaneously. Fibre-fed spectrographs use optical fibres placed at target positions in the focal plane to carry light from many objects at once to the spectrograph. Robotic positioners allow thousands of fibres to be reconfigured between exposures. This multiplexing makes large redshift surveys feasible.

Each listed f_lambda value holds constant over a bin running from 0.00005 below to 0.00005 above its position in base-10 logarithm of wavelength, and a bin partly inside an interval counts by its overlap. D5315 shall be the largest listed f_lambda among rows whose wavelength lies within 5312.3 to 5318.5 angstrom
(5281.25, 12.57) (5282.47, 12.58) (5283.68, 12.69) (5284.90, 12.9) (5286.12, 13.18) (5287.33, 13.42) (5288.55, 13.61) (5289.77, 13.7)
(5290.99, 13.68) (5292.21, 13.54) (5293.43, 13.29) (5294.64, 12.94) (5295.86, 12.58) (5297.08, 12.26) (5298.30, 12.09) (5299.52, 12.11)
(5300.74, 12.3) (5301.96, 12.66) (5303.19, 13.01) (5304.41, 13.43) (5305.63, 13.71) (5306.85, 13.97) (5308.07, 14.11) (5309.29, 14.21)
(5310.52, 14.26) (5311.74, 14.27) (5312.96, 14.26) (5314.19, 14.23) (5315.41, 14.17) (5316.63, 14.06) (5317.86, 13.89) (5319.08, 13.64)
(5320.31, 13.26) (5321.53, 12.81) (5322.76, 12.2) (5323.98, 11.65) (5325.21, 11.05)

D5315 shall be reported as 14.26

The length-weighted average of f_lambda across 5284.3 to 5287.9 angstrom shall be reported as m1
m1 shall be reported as 13.2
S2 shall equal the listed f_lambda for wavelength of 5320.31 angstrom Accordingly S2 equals 13.26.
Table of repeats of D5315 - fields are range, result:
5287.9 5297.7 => 13.7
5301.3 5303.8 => 13.01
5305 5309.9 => 14.21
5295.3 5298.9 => 12.58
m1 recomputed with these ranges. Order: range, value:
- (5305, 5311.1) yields 14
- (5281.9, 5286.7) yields 12.8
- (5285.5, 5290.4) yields 13.5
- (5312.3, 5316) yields 14.2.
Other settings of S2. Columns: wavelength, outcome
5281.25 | 12.57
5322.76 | 12.2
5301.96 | 12.66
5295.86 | 12.58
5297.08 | 12.26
